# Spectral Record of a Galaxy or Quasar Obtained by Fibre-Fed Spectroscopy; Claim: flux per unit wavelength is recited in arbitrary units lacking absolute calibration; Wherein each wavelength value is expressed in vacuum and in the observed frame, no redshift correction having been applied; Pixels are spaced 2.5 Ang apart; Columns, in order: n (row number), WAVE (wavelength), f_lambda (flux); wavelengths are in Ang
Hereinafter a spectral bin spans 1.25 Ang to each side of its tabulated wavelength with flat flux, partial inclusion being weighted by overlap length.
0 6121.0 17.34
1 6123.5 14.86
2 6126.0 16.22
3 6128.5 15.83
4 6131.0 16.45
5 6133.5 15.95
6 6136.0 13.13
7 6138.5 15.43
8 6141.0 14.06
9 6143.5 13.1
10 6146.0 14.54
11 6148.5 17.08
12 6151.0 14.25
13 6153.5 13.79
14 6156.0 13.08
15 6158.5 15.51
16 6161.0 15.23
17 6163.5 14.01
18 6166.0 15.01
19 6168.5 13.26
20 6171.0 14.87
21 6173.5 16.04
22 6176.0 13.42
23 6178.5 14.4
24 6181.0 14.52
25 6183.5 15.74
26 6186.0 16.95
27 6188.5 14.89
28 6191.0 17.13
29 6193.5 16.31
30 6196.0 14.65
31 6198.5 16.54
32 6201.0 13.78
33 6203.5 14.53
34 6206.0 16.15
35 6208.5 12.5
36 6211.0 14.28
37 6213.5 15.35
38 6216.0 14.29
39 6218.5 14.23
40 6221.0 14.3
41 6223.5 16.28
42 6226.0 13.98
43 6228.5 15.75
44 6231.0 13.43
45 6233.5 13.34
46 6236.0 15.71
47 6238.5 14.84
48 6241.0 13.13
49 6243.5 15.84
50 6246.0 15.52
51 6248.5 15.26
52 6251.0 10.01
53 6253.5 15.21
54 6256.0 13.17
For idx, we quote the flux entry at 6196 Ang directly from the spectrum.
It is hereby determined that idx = 14.65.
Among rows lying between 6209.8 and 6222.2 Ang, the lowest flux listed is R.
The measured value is 14.23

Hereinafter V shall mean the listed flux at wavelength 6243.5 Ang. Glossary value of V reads 15.84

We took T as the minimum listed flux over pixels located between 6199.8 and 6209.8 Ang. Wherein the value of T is 12.5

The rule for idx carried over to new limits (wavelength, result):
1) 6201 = 13.78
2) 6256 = 13.17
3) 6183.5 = 15.74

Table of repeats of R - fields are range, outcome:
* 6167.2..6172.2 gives 13.26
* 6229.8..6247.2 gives 13.13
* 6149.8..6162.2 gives 13.08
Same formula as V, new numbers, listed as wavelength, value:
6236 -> 15.71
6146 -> 14.54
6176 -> 13.42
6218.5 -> 14.23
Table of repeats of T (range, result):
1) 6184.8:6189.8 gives 14.89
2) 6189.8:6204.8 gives 13.78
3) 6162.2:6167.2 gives 14.01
